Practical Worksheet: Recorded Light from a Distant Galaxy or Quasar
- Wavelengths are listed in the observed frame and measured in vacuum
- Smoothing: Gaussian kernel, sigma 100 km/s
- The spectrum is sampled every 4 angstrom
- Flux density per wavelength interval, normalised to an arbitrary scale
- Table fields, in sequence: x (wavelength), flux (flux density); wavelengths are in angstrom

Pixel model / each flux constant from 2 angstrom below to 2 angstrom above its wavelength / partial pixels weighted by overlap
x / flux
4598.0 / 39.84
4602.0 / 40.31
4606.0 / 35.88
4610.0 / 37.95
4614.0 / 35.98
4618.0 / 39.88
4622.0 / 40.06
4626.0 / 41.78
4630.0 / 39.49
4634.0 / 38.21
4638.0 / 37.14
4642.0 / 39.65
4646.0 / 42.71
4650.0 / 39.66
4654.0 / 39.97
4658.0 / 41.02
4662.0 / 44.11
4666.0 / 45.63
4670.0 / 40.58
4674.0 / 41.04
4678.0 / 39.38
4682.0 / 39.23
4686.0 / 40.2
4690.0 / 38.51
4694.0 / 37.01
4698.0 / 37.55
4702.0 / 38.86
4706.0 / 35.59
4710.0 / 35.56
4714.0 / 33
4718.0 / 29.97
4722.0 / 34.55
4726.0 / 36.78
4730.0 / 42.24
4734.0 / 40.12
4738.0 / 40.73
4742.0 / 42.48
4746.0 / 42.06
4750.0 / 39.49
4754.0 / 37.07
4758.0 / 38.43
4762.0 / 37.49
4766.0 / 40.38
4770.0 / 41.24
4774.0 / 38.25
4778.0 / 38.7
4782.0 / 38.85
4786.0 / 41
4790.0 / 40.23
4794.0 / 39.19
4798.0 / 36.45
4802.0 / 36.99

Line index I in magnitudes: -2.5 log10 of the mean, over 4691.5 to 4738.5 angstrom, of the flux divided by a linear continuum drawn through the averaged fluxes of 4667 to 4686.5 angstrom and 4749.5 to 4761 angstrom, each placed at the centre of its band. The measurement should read 0.07 mag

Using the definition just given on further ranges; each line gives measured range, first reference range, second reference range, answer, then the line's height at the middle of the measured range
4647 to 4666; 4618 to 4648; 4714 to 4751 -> -0.06 mag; 39.5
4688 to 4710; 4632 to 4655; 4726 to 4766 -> 0.07 mag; 39.7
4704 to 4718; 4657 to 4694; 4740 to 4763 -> 0.18 mag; 40.3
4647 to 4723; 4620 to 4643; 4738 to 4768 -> 0.03 mag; 39.5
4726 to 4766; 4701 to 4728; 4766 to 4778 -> -0.07 mag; 37.5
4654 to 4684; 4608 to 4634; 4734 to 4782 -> -0.06 mag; 39.3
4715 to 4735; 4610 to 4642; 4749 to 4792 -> 0.08 mag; 39.1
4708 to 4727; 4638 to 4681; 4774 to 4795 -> 0.19 mag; 40.4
